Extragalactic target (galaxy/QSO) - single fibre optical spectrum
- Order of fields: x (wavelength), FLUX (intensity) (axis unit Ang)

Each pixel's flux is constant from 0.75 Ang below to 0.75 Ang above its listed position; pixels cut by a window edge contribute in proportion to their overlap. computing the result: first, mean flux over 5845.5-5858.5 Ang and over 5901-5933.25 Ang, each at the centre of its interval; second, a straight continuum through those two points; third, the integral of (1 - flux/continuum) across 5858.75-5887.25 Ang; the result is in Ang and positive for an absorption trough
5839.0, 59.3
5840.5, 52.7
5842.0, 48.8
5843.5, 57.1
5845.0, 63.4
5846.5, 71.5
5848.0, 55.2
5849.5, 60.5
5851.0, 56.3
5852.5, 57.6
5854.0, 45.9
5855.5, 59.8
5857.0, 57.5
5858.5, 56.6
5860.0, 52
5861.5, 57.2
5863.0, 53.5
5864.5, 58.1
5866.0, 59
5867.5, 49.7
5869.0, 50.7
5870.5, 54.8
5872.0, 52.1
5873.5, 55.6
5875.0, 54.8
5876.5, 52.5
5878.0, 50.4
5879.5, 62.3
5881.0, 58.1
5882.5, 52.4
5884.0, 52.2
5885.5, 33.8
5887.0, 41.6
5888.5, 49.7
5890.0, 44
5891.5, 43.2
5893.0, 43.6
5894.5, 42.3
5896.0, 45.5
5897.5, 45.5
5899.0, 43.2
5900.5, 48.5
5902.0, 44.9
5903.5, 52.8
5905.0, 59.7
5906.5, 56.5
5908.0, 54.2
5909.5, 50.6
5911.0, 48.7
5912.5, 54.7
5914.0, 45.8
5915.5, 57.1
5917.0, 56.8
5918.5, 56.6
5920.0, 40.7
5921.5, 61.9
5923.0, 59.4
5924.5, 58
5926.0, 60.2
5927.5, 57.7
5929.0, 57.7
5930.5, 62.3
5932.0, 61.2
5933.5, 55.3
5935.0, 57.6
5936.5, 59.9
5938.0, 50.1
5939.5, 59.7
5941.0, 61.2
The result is 2.1 Ang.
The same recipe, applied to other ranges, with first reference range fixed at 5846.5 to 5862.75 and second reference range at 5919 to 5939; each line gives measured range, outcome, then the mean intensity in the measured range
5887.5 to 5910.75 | 3.5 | 48.2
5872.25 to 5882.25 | 0.2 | 55.3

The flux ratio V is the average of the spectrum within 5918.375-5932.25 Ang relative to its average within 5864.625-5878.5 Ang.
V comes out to 1.07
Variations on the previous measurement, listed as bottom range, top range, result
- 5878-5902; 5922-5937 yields 1.25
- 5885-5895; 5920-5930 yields 1.35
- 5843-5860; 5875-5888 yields 0.87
